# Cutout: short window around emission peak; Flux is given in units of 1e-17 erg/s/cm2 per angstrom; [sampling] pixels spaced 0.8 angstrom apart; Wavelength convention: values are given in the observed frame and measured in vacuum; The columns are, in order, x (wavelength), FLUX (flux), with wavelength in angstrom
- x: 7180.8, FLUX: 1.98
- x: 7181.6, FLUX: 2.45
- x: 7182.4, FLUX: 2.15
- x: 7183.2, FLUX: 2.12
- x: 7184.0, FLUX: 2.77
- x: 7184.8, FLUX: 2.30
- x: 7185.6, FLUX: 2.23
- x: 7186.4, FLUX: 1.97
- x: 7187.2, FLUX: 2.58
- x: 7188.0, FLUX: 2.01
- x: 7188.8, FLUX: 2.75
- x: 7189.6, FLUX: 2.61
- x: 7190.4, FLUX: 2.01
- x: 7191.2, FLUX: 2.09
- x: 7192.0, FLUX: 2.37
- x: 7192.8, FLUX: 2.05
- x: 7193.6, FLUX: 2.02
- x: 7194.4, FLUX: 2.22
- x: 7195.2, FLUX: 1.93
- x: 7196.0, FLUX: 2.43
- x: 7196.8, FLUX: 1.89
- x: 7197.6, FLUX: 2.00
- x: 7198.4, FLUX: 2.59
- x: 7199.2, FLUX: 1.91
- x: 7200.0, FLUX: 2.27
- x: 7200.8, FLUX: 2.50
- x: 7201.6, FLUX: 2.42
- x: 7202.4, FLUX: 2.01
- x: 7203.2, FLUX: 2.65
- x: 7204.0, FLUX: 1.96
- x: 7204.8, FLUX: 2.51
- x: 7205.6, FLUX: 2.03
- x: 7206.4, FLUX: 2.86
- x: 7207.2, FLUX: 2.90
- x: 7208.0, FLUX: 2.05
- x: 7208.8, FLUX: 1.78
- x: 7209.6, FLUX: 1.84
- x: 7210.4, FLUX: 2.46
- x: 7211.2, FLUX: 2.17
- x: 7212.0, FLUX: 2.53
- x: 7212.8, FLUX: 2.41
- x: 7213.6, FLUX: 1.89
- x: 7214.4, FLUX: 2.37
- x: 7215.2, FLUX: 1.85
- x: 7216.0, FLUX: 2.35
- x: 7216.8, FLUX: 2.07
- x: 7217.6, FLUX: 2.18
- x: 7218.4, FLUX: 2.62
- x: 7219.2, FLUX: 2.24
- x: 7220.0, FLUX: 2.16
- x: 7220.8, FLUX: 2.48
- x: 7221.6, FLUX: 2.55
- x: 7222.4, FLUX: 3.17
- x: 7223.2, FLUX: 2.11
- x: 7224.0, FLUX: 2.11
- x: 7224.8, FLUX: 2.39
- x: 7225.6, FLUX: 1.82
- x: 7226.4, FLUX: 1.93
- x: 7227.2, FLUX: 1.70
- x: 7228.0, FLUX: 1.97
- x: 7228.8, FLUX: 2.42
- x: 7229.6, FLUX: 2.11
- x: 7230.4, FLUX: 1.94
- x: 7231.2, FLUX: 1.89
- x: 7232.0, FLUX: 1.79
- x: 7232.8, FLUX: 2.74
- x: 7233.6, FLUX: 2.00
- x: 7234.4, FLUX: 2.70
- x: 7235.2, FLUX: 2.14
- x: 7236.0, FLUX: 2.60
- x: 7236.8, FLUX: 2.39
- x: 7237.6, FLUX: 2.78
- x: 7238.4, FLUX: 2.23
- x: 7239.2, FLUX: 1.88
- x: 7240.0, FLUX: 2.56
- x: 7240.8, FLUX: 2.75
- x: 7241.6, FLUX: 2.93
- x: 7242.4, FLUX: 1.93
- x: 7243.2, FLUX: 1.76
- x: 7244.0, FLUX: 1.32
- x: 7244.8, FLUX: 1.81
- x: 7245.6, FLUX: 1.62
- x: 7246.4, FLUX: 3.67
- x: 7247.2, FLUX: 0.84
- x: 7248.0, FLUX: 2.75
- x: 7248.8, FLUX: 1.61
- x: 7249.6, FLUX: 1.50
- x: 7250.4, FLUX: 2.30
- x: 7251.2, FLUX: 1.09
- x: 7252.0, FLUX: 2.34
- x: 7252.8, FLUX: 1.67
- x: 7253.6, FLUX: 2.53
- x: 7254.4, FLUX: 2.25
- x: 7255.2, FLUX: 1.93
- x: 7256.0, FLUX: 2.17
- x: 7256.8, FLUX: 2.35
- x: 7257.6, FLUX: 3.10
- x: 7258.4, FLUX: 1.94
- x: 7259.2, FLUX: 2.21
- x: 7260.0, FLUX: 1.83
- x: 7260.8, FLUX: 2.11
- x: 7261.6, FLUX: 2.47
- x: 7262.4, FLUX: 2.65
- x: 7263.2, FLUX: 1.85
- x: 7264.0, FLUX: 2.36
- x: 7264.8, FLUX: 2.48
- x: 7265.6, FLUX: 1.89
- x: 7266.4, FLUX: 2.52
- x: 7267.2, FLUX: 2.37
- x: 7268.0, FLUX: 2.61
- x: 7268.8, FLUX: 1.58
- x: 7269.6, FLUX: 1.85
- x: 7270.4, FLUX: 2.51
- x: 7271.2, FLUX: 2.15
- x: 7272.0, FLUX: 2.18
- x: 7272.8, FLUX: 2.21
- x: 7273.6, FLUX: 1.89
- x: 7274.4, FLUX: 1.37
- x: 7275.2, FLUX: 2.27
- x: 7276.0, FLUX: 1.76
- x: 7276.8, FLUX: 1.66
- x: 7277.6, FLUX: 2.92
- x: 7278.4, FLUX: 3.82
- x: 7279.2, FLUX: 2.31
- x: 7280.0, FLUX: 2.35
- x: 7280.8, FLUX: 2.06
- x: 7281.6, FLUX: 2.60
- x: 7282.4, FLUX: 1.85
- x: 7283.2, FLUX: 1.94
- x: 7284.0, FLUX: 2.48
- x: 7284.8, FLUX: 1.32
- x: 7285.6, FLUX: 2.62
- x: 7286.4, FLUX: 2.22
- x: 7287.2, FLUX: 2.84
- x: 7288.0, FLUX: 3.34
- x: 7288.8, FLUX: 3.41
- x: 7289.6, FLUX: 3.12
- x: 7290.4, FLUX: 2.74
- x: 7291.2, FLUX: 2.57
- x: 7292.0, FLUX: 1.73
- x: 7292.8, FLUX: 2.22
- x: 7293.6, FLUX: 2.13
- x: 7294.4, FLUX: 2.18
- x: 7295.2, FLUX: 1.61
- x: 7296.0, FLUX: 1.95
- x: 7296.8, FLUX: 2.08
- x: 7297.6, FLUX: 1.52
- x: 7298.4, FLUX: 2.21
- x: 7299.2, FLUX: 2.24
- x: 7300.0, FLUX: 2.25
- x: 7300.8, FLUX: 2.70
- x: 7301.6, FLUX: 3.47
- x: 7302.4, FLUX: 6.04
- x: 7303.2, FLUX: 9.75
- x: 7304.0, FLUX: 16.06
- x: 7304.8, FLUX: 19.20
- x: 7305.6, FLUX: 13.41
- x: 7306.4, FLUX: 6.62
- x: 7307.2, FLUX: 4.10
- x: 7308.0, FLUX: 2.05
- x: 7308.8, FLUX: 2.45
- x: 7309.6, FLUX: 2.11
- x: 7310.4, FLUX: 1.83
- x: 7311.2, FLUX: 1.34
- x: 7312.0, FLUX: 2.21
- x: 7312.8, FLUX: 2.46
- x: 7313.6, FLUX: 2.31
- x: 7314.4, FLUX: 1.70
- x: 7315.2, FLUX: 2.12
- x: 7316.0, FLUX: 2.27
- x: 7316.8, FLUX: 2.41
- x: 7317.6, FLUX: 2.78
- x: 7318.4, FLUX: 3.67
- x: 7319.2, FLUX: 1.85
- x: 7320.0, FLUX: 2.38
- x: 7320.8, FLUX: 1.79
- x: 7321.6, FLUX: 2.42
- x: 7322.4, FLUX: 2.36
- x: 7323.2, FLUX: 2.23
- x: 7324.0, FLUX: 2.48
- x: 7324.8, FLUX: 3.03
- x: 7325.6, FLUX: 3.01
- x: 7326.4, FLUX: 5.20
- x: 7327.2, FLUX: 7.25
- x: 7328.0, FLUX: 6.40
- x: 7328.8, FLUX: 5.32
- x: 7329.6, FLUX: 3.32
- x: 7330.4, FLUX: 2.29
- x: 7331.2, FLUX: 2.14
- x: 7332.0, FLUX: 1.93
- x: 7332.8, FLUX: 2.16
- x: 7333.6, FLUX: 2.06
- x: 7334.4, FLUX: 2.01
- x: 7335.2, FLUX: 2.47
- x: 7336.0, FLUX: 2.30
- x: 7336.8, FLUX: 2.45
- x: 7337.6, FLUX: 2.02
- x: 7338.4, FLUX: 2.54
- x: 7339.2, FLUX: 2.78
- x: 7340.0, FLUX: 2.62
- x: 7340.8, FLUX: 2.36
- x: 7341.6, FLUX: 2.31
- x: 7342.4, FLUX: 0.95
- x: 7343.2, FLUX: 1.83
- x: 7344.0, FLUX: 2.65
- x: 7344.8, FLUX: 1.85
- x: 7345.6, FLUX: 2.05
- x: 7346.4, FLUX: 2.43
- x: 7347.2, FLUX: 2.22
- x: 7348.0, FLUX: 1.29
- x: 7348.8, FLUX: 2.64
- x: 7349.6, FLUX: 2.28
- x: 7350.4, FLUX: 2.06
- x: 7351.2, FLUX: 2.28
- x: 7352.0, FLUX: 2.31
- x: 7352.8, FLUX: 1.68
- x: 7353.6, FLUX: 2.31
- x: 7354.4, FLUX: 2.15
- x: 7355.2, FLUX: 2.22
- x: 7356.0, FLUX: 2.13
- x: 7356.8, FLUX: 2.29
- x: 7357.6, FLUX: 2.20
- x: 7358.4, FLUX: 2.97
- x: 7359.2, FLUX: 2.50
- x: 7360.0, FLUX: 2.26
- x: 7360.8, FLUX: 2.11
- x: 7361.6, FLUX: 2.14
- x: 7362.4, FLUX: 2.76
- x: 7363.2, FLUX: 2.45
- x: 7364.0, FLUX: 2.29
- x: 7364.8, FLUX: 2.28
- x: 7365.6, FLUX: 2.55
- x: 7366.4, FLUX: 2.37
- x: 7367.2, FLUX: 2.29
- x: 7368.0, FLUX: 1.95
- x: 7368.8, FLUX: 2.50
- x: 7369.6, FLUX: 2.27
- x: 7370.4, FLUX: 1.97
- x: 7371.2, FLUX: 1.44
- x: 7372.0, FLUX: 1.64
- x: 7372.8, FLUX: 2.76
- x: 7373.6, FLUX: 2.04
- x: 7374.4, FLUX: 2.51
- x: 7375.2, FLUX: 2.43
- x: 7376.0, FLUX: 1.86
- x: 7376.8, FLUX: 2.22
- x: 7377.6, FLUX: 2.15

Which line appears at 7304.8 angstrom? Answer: Halpha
